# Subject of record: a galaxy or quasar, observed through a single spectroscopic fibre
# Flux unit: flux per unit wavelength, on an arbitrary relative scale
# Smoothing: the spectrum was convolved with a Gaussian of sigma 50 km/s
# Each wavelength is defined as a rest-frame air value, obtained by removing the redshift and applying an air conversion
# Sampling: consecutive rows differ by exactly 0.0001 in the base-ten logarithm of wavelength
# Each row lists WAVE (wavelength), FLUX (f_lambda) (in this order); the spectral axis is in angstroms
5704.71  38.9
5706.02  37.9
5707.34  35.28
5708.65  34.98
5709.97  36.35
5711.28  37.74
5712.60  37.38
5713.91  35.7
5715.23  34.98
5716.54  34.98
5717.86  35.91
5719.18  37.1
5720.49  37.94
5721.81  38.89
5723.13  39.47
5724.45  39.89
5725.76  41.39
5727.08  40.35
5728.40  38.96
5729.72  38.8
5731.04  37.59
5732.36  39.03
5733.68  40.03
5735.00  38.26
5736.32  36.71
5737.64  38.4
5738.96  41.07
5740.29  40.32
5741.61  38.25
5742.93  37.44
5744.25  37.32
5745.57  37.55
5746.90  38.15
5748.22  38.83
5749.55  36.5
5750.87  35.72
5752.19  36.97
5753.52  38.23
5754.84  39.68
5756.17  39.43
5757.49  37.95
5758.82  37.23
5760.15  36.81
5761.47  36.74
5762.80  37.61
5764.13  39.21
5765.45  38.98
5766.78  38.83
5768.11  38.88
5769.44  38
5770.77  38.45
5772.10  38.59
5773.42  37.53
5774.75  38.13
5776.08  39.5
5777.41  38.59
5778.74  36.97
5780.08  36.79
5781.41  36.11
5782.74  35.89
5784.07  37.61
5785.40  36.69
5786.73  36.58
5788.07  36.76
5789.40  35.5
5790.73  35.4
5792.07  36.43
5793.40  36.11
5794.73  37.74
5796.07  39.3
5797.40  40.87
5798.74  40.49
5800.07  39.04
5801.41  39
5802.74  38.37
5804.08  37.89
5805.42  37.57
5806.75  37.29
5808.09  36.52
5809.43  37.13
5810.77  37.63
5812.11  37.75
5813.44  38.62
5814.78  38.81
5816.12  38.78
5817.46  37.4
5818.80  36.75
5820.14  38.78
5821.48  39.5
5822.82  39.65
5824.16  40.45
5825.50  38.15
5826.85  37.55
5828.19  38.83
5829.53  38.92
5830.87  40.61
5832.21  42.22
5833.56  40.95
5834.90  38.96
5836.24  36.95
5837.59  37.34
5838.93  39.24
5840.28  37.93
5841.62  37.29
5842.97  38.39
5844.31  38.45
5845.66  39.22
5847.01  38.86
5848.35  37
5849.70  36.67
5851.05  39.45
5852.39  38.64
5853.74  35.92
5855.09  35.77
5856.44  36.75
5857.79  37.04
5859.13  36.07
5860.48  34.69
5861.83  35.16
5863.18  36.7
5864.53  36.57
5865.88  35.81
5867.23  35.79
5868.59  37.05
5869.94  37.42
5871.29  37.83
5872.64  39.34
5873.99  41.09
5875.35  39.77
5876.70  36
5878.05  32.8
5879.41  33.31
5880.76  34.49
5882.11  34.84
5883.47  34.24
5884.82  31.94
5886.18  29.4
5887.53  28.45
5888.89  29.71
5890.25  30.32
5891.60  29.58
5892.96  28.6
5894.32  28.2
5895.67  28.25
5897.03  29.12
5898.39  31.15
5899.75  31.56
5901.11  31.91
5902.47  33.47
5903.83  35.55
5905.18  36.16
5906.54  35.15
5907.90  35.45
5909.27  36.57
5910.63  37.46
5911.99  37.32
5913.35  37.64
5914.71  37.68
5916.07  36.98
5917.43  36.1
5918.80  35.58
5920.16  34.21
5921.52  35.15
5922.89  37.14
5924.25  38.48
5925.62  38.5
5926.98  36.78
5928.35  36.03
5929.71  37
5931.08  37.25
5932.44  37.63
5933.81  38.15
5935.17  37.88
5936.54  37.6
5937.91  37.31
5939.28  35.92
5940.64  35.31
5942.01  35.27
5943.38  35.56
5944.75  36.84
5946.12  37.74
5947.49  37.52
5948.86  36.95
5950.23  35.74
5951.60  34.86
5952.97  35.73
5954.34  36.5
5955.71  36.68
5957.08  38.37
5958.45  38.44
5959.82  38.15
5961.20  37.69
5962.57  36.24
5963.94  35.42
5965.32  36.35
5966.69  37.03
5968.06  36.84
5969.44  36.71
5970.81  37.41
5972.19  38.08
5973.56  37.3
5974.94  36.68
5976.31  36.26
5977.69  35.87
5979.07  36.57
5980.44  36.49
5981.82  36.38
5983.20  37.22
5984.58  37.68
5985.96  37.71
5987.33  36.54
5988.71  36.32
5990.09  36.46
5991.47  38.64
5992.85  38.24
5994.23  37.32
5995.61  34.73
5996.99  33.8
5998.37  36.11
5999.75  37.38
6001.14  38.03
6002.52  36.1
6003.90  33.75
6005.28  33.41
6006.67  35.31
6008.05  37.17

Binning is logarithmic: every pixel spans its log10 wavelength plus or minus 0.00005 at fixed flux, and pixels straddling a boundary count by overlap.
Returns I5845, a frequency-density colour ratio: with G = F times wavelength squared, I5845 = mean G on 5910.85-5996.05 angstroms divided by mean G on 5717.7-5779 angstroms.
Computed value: 1.03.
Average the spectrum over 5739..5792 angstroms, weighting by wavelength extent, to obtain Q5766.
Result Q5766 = 37.7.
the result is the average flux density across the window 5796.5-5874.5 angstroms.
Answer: 38.1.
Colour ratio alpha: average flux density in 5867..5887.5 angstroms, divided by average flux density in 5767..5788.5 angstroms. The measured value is 0.94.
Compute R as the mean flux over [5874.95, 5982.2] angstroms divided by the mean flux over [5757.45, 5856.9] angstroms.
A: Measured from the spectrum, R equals 0.93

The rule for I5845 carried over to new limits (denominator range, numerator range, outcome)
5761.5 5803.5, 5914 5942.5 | 1.02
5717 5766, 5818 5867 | 1.03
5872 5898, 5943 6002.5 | 1.16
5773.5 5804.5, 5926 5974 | 1.04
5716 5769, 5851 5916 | 0.95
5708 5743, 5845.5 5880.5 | 1.02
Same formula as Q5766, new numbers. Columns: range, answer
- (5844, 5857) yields 37.6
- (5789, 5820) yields 37.9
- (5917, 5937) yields 36.9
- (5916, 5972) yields 36.8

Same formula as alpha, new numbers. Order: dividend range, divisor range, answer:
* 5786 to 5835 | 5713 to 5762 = 1.01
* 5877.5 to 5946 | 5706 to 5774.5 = 0.91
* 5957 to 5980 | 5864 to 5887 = 1.04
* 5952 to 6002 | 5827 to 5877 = 0.97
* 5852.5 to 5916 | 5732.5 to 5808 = 0.91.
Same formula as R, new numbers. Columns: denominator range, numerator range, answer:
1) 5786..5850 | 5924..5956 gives 0.96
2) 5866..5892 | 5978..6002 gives 1.07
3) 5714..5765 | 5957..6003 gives 0.97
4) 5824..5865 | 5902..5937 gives 0.97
